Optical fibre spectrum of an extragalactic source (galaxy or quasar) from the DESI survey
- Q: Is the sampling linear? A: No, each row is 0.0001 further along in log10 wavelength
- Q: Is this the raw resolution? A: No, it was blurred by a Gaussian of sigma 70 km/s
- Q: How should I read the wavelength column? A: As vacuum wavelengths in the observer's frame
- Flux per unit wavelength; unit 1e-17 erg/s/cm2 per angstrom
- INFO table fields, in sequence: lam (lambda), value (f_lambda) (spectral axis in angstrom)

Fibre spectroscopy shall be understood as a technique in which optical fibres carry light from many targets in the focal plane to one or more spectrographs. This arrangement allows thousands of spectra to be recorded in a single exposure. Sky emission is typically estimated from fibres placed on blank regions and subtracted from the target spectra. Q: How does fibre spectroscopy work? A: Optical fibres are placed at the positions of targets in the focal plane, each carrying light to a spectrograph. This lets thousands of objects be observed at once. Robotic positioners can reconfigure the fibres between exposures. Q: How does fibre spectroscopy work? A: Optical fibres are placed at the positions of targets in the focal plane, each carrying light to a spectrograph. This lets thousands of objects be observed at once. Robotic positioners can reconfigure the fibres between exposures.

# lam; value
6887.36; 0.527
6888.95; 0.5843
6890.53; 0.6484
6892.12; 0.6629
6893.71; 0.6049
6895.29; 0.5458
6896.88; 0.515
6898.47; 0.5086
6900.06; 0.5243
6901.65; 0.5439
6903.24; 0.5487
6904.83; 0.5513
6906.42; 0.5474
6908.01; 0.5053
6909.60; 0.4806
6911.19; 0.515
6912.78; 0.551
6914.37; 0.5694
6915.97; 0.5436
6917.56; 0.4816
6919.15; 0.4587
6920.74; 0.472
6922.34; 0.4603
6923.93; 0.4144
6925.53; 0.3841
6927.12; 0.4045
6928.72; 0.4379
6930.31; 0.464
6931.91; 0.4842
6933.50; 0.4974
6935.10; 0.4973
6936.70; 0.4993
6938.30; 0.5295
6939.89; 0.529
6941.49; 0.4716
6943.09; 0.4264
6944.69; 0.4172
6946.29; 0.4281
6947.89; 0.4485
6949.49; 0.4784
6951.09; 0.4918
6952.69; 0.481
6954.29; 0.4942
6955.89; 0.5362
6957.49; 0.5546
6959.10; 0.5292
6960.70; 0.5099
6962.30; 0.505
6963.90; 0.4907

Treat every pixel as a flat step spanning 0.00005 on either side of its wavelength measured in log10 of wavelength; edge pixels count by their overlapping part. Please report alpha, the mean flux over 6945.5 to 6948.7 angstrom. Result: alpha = 0.438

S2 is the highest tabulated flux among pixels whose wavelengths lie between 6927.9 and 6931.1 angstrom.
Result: 0.464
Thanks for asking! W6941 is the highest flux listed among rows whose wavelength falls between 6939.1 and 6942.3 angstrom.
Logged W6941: 0.529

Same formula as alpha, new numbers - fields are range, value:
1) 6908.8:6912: 0.499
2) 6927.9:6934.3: 0.471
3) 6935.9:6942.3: 0.507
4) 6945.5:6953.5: 0.466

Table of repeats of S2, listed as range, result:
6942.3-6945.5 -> 0.4264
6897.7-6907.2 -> 0.5513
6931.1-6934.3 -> 0.4974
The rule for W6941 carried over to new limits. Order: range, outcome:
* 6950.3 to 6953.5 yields 0.4918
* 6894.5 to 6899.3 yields 0.5458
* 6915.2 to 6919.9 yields 0.5436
